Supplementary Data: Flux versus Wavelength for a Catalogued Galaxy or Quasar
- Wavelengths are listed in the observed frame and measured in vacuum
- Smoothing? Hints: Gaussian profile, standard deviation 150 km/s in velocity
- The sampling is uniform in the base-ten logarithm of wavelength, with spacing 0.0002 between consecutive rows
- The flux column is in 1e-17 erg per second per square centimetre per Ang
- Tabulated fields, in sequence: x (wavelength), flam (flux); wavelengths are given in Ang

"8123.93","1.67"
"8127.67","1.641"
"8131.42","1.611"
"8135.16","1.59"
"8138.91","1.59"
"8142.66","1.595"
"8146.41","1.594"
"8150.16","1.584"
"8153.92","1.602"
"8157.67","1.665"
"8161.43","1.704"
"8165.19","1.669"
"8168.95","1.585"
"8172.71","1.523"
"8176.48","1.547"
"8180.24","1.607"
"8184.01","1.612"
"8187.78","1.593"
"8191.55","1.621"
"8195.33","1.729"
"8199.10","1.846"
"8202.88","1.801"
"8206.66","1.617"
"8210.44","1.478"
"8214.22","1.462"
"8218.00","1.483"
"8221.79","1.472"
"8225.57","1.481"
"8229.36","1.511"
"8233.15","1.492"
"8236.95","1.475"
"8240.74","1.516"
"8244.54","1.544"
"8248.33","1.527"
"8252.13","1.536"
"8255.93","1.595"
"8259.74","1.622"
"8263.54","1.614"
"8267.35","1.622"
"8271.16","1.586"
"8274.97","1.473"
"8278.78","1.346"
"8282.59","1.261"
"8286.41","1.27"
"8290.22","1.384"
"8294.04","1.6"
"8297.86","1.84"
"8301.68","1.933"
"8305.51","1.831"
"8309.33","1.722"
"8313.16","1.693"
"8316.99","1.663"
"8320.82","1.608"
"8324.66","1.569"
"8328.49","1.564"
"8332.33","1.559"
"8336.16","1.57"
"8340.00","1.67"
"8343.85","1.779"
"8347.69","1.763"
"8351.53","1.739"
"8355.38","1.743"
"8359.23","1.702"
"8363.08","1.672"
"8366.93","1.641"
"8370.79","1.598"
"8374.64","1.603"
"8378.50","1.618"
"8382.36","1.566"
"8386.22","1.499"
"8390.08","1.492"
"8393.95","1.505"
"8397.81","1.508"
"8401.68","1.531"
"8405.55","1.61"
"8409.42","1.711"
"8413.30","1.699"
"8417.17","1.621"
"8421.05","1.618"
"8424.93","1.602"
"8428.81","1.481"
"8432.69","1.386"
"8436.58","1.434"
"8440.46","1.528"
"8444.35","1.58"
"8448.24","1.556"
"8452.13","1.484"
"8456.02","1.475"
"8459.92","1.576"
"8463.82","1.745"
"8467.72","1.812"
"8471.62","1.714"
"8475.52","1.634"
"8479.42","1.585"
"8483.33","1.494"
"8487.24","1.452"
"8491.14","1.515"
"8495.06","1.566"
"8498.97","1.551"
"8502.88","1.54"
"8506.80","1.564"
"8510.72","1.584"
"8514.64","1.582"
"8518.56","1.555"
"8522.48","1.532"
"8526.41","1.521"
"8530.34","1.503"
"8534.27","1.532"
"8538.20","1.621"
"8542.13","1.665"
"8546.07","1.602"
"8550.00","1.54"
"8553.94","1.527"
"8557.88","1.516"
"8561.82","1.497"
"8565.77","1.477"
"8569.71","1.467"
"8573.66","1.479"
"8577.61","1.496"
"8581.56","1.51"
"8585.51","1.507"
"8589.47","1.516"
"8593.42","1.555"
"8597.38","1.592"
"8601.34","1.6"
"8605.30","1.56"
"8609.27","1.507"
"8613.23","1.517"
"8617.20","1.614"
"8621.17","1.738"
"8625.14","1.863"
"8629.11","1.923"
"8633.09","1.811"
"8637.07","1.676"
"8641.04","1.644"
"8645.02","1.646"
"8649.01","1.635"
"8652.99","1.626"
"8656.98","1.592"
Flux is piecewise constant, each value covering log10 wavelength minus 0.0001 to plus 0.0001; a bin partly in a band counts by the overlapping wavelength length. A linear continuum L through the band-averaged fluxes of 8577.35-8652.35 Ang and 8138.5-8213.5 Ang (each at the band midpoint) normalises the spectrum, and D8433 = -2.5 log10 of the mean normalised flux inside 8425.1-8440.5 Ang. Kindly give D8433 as 0.11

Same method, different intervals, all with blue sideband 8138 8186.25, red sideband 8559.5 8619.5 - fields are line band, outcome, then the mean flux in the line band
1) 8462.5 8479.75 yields -0.11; 1.71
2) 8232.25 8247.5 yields 0.06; 1.51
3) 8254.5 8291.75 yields 0.08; 1.48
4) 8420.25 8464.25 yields 0.02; 1.53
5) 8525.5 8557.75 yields -0.02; 1.56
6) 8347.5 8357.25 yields -0.11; 1.75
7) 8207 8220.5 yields 0.07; 1.49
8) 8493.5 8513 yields -0.01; 1.56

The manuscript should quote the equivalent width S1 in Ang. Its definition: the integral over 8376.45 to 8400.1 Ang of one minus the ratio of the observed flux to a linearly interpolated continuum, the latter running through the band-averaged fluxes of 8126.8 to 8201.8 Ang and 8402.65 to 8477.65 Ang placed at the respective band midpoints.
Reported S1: 1.0 Ang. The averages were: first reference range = 1.63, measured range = 1.53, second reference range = 1.59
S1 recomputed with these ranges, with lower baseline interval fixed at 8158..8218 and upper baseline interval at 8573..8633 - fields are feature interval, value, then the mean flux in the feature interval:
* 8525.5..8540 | 0.59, 1.54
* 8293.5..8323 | -2.23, 1.74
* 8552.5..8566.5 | 0.90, 1.51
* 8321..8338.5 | 0.49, 1.57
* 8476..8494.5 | 1.00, 1.53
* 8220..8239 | 1.58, 1.49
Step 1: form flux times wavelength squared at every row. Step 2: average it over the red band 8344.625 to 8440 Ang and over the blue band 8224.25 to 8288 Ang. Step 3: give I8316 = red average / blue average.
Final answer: 1.1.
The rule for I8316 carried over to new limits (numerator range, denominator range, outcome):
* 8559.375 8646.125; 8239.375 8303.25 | 1.12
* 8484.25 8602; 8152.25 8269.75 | 1.05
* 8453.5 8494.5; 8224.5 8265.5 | 1.10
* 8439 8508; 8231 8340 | 1.05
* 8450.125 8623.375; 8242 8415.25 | 1.02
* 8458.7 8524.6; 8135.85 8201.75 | 1.05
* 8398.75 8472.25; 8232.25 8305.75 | 1.06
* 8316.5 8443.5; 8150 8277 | 1.05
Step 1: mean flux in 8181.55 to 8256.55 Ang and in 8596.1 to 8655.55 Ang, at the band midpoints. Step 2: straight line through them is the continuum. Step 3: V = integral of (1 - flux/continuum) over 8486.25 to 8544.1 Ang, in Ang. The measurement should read 3.0 Ang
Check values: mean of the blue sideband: 1.57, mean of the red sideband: 1.66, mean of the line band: 1.55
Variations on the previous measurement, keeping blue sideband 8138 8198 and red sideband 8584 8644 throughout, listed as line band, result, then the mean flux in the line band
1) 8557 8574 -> 1.6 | 1.49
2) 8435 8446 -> 0.8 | 1.52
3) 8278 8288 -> 2.1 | 1.29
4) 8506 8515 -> 0.3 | 1.58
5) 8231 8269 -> 1.6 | 1.55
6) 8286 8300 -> 0.6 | 1.56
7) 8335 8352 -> -0.8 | 1.71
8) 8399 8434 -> 1.0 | 1.59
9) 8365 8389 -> 0.7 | 1.58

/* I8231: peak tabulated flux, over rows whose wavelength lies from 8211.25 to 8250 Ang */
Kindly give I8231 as 1.544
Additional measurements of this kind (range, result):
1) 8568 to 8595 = 1.555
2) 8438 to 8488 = 1.812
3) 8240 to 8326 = 1.933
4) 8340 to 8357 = 1.779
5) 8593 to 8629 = 1.863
